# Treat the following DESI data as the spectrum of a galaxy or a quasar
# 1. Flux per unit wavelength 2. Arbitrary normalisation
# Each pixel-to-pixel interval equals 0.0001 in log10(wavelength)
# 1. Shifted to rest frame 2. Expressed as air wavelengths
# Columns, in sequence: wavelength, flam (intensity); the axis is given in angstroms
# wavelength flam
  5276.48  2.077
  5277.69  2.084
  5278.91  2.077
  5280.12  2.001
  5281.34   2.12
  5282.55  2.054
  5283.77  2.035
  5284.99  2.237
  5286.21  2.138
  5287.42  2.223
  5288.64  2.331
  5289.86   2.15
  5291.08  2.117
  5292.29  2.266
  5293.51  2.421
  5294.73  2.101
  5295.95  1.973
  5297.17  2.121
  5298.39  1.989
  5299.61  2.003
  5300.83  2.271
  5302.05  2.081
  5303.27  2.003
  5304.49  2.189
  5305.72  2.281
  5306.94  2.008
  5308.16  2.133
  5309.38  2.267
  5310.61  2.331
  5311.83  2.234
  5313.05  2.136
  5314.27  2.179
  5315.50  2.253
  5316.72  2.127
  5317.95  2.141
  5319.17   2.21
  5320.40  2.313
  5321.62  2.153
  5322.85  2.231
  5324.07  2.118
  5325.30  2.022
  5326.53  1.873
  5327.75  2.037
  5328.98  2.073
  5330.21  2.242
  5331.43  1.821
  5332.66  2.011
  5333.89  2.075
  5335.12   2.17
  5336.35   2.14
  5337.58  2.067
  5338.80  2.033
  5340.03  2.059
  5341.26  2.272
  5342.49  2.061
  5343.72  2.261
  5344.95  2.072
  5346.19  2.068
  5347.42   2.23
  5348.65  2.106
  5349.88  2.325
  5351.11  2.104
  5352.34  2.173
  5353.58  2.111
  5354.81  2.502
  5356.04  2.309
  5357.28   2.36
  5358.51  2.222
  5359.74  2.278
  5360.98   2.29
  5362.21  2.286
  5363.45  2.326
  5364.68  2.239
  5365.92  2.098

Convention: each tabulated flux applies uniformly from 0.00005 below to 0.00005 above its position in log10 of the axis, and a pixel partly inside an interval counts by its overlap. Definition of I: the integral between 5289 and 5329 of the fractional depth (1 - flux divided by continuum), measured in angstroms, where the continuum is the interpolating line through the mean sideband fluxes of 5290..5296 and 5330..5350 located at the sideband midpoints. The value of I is 0.3 angstroms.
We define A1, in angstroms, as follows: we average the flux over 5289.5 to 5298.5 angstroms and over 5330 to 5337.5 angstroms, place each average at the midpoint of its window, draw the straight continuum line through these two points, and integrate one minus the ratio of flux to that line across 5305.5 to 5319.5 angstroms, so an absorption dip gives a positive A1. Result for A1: -0.5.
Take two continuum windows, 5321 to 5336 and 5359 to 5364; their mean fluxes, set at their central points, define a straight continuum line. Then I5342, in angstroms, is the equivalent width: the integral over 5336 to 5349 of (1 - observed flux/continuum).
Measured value 0.2 angstroms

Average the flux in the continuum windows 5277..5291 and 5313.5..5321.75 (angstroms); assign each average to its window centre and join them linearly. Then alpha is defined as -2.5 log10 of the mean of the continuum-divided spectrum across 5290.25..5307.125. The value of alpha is 0.01 mag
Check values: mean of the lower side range 2.13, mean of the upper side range 2.2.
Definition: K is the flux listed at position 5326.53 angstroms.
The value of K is 1.873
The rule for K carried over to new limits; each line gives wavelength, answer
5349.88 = 2.325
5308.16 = 2.133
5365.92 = 2.098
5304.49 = 2.189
